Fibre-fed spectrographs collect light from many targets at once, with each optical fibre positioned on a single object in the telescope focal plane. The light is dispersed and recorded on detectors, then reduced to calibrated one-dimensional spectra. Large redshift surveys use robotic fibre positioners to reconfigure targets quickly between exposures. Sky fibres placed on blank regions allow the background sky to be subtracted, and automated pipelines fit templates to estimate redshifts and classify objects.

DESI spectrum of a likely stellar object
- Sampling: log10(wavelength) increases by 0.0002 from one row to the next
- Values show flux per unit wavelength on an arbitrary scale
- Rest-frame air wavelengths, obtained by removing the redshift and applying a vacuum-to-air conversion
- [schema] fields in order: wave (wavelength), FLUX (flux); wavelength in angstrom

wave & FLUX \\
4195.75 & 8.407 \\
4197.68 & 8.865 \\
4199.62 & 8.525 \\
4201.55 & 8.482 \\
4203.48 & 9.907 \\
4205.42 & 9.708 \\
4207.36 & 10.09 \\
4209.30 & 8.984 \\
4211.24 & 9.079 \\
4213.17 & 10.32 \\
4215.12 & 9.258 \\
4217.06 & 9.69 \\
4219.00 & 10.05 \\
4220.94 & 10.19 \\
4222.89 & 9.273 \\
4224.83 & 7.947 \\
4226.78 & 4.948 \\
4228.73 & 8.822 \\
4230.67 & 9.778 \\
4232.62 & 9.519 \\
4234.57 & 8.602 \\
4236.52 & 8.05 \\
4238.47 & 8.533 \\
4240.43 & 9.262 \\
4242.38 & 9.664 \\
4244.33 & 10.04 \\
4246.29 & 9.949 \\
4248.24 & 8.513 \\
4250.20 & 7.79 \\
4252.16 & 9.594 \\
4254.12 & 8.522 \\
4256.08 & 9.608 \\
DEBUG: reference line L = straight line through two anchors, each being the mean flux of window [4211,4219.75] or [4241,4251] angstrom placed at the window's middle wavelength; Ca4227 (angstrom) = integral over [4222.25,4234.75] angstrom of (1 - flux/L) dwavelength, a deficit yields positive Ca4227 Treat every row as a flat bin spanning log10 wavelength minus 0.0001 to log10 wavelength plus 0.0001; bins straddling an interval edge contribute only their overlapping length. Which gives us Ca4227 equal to 1.5 angstrom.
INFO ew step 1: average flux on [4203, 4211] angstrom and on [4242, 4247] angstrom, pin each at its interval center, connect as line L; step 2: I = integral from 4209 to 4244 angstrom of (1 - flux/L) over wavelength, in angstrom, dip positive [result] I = 2.64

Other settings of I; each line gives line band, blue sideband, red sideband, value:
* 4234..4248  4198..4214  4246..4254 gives -0.3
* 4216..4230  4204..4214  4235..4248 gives 1.1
